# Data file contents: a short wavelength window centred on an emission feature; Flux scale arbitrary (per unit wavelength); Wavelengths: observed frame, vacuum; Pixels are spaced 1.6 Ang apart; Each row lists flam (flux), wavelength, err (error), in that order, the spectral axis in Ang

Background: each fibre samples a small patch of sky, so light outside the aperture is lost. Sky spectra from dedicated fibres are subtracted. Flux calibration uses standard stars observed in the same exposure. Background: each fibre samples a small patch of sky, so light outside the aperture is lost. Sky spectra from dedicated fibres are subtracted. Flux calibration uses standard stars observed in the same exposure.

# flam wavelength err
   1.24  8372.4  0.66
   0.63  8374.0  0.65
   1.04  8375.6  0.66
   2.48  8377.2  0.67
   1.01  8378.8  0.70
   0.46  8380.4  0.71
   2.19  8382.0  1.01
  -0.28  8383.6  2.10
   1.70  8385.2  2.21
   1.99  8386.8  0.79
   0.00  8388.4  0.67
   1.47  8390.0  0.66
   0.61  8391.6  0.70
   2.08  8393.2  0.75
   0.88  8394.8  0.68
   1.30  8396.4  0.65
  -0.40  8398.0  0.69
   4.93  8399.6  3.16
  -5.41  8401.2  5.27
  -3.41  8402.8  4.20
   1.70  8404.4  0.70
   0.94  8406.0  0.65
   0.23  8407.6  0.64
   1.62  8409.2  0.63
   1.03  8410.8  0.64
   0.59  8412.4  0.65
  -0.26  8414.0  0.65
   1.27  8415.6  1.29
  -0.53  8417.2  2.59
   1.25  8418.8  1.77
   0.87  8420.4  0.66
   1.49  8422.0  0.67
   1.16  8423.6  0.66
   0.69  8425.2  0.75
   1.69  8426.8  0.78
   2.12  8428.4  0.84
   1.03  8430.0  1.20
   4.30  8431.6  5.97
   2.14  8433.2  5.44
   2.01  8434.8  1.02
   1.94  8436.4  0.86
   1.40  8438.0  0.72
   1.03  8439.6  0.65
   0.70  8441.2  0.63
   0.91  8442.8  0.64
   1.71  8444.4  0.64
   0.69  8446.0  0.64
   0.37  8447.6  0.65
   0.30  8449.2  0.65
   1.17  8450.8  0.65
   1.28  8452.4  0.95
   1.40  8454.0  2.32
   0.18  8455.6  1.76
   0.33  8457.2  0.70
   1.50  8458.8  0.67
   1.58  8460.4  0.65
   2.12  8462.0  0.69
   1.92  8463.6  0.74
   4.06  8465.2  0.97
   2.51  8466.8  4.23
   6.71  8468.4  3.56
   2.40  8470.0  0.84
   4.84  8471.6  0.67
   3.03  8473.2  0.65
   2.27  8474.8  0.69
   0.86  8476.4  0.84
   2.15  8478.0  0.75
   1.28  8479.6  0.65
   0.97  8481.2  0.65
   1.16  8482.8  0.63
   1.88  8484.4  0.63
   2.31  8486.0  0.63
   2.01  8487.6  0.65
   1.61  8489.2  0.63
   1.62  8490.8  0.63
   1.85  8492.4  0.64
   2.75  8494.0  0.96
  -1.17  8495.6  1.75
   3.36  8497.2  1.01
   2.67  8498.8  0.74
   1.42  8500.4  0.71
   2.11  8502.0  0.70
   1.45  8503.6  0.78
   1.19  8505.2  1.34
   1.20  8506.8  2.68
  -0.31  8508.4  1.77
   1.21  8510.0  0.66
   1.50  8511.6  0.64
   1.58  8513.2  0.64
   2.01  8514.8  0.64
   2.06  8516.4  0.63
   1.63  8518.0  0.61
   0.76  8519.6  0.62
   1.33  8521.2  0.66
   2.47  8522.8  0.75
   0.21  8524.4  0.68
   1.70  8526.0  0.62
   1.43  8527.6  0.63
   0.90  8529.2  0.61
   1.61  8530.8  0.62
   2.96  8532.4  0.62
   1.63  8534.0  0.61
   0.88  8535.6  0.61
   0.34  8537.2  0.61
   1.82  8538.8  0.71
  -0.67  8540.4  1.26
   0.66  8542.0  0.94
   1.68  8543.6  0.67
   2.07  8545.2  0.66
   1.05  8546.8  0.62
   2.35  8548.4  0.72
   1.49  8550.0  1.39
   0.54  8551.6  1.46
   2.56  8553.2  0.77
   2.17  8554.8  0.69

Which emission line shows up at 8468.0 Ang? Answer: H-gamma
